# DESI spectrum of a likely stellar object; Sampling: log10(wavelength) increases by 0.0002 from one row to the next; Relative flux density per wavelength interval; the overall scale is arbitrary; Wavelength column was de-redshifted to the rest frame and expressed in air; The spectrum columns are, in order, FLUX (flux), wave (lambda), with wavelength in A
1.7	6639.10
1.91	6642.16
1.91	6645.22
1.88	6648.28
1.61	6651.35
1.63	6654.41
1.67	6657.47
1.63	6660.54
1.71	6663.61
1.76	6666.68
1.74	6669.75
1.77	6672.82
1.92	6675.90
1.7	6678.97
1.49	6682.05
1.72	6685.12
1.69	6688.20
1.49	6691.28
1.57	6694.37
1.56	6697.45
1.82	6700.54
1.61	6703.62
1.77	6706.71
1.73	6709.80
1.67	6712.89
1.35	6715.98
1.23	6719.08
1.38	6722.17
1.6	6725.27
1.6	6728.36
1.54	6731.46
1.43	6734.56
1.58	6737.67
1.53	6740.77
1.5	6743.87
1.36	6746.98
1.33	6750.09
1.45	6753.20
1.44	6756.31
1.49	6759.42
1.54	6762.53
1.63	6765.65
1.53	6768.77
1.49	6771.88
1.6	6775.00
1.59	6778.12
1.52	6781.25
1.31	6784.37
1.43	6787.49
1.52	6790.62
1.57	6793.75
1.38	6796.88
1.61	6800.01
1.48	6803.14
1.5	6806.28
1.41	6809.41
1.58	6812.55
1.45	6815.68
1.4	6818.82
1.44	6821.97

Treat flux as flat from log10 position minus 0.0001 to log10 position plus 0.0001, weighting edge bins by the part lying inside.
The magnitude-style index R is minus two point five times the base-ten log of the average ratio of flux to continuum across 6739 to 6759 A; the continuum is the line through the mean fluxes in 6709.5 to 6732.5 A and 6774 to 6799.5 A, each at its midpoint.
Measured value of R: 0.04 mag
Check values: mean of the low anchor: 1.5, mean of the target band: 1.44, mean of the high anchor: 1.49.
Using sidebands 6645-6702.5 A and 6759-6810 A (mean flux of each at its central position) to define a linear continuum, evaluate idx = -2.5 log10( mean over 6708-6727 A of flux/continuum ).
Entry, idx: 0.08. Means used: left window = 1.69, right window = 1.51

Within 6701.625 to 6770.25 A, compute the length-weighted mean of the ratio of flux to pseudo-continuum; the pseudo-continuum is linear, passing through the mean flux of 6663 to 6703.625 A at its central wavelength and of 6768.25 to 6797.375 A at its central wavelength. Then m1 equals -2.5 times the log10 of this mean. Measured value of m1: 0.05 mag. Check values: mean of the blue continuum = 1.68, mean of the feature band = 1.52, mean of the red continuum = 1.5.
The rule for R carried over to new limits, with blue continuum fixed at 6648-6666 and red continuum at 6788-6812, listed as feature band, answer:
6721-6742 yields 0.040 mag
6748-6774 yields 0.041 mag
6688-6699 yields 0.047 mag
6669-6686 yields -0.046 mag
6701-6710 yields -0.064 mag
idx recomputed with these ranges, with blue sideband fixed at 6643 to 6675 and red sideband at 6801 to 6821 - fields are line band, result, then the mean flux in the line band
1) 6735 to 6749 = 0.079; 1.48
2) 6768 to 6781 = -0.010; 1.55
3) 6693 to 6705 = 0.017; 1.64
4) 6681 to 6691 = 0.044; 1.62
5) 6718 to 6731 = 0.108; 1.47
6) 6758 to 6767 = 0.004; 1.55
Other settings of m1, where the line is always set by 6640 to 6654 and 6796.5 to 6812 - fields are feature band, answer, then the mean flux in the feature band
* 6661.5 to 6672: 0.02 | 1.73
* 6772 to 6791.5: 0.03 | 1.49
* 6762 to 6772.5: 0.01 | 1.55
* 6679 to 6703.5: 0.06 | 1.62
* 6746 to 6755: 0.16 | 1.38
